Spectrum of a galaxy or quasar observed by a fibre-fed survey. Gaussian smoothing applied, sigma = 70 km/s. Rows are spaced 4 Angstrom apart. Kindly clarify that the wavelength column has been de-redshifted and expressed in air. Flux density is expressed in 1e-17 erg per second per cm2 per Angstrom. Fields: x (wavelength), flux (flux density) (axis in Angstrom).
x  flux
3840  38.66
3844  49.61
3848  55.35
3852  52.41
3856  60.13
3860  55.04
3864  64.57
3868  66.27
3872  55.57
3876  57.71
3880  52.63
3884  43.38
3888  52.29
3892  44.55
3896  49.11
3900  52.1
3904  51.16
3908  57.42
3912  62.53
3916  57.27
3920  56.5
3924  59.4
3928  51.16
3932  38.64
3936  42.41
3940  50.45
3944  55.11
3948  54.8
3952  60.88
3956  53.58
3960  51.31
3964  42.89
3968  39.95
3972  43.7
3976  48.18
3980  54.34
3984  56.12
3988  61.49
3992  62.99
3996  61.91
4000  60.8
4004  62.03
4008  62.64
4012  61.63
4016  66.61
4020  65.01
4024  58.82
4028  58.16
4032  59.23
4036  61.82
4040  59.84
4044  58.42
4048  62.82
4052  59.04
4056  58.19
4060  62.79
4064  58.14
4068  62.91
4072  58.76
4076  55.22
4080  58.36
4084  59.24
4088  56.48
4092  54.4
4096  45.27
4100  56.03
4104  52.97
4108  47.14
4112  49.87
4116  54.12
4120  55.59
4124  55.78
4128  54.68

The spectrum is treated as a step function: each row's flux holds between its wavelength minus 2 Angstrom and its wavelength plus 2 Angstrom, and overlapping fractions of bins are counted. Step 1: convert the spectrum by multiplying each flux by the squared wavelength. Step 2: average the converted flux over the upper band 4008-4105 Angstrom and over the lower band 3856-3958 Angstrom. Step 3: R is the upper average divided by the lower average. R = 1.2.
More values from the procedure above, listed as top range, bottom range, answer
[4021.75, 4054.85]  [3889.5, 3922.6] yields 1.18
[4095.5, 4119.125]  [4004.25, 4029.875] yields 0.87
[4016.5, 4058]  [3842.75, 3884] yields 1.17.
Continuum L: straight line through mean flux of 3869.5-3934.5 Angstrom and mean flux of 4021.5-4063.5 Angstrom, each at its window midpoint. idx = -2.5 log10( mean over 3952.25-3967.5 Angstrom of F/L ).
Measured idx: 0.12 mag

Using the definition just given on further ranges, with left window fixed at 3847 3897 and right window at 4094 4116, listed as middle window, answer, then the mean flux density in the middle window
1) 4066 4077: -0.16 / 59.3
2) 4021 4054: -0.16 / 59.9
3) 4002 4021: -0.21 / 63.5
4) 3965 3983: 0.13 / 46.9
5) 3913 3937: 0.04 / 51.7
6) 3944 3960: -0.05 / 55.6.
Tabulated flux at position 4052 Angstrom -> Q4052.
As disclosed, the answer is 59.04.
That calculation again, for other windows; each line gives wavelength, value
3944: 55.11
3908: 57.42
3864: 64.57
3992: 62.99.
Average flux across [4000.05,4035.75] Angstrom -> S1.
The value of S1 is 61.7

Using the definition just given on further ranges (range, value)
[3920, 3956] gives 52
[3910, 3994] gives 52.6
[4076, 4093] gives 57.1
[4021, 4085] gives 59.6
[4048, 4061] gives 60.2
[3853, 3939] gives 53.7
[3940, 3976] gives 50.2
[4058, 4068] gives 61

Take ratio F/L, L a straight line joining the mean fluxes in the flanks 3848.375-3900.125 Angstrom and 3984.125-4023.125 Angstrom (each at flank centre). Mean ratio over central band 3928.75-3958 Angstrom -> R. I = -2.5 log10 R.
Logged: 0.16 mag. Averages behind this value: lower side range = 54.4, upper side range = 62.4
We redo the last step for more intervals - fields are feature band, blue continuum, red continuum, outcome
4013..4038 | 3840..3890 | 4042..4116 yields -0.10 mag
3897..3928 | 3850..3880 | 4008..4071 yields 0.06 mag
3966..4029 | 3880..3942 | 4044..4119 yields -0.08 mag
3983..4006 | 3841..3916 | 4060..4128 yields -0.12 mag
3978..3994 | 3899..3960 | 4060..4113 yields -0.09 mag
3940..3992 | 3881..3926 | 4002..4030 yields 0.12 mag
